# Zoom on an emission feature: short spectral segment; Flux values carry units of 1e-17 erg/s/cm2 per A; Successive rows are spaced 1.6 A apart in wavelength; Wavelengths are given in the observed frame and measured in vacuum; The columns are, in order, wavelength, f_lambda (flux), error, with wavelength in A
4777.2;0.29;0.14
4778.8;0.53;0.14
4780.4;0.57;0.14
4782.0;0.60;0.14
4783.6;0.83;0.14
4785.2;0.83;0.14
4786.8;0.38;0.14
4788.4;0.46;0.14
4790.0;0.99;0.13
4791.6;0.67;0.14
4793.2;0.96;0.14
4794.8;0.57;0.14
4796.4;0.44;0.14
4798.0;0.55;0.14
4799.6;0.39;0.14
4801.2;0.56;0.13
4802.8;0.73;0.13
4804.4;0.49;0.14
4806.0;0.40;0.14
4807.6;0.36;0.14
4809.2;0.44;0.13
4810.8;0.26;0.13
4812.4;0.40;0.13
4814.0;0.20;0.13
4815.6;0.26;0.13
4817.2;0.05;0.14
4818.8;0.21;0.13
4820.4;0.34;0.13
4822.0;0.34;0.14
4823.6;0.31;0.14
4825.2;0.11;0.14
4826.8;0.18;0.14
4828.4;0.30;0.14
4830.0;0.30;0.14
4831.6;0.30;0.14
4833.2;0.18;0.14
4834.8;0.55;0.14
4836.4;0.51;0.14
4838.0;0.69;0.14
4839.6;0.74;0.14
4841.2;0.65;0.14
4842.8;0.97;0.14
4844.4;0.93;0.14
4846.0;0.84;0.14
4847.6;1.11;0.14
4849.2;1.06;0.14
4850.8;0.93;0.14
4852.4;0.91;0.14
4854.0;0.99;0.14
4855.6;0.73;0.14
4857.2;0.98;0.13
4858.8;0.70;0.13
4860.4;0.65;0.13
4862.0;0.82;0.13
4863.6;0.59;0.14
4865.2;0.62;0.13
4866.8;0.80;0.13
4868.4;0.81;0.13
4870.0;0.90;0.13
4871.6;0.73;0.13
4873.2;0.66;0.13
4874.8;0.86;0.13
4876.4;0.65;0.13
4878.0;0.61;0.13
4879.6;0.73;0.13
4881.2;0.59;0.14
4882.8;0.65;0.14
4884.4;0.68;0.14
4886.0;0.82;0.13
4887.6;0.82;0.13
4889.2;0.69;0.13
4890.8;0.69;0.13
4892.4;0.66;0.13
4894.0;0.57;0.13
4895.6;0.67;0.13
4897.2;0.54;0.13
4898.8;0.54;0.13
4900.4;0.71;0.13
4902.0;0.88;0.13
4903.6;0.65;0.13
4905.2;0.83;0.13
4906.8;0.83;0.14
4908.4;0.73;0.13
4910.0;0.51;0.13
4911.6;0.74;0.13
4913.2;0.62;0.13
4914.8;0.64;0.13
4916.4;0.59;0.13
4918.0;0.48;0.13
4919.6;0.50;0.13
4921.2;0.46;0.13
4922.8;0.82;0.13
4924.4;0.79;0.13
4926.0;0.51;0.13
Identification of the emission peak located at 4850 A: C IV 1549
